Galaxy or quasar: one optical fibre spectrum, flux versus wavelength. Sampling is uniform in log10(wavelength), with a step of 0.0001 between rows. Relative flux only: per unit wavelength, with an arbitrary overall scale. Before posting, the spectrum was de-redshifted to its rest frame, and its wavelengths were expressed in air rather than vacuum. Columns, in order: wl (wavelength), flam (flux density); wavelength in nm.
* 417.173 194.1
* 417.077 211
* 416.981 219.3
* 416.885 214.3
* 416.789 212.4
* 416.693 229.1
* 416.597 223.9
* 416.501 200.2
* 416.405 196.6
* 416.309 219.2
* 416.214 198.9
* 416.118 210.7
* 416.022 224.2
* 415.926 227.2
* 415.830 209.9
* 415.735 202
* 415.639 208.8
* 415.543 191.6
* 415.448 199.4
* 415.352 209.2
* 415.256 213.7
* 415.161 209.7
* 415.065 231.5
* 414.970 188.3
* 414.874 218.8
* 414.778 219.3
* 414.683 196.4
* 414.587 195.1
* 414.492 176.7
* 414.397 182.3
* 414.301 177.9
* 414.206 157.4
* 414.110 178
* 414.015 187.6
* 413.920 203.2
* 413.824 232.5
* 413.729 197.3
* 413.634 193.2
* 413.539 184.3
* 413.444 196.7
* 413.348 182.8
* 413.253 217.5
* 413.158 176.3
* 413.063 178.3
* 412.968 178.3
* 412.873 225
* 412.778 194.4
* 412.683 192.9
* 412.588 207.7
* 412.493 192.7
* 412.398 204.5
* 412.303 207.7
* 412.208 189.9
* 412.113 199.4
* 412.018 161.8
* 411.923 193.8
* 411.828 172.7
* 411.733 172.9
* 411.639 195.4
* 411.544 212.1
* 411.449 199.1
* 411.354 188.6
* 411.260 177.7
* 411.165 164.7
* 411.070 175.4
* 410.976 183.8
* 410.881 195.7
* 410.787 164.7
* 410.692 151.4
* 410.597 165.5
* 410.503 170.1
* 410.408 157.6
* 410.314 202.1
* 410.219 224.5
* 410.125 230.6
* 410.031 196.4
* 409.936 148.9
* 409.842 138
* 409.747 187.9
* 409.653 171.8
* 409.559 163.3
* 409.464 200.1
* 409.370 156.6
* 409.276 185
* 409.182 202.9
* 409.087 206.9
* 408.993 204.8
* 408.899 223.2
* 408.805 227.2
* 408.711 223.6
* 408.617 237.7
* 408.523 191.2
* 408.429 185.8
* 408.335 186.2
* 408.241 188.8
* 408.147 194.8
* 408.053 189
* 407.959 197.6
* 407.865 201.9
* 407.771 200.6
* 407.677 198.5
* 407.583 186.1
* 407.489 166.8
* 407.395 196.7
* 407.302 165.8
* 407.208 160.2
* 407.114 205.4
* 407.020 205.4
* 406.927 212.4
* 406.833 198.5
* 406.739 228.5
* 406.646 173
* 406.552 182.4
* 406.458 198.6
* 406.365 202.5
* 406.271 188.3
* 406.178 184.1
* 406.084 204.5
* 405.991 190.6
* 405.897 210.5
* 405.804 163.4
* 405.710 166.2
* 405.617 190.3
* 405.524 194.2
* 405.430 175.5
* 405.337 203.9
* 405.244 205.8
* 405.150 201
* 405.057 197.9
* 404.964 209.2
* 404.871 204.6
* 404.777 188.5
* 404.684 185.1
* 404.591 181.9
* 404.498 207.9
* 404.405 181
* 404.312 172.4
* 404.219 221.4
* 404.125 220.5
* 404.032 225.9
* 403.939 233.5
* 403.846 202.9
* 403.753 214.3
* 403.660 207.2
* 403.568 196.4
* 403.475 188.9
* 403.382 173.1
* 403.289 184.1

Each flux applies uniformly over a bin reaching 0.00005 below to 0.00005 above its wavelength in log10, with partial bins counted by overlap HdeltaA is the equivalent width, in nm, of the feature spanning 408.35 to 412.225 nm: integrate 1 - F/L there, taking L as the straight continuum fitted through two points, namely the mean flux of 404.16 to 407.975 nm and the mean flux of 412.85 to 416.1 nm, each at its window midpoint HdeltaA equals 0.16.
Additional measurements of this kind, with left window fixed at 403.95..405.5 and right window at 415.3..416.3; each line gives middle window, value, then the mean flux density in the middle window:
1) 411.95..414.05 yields 0.11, 196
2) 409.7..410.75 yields 0.13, 179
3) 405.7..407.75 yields 0.10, 191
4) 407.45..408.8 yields 0.03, 197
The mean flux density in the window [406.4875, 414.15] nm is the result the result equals 191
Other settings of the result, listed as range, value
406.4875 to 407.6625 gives 190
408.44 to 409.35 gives 209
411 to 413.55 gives 191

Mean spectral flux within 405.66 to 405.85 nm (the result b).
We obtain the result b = 165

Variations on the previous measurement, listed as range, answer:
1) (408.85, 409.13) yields 212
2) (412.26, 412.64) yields 203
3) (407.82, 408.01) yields 199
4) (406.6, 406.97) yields 203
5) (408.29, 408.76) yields 205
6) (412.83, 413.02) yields 201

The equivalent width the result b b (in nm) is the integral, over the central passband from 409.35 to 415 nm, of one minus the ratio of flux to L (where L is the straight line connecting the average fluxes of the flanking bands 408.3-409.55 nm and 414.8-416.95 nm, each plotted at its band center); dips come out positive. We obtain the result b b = 0.498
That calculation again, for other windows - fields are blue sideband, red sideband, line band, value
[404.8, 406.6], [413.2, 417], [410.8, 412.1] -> 0.10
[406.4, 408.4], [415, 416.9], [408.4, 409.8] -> -0.01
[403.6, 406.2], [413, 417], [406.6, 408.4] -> 0.06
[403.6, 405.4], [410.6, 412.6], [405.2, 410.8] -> 0.11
